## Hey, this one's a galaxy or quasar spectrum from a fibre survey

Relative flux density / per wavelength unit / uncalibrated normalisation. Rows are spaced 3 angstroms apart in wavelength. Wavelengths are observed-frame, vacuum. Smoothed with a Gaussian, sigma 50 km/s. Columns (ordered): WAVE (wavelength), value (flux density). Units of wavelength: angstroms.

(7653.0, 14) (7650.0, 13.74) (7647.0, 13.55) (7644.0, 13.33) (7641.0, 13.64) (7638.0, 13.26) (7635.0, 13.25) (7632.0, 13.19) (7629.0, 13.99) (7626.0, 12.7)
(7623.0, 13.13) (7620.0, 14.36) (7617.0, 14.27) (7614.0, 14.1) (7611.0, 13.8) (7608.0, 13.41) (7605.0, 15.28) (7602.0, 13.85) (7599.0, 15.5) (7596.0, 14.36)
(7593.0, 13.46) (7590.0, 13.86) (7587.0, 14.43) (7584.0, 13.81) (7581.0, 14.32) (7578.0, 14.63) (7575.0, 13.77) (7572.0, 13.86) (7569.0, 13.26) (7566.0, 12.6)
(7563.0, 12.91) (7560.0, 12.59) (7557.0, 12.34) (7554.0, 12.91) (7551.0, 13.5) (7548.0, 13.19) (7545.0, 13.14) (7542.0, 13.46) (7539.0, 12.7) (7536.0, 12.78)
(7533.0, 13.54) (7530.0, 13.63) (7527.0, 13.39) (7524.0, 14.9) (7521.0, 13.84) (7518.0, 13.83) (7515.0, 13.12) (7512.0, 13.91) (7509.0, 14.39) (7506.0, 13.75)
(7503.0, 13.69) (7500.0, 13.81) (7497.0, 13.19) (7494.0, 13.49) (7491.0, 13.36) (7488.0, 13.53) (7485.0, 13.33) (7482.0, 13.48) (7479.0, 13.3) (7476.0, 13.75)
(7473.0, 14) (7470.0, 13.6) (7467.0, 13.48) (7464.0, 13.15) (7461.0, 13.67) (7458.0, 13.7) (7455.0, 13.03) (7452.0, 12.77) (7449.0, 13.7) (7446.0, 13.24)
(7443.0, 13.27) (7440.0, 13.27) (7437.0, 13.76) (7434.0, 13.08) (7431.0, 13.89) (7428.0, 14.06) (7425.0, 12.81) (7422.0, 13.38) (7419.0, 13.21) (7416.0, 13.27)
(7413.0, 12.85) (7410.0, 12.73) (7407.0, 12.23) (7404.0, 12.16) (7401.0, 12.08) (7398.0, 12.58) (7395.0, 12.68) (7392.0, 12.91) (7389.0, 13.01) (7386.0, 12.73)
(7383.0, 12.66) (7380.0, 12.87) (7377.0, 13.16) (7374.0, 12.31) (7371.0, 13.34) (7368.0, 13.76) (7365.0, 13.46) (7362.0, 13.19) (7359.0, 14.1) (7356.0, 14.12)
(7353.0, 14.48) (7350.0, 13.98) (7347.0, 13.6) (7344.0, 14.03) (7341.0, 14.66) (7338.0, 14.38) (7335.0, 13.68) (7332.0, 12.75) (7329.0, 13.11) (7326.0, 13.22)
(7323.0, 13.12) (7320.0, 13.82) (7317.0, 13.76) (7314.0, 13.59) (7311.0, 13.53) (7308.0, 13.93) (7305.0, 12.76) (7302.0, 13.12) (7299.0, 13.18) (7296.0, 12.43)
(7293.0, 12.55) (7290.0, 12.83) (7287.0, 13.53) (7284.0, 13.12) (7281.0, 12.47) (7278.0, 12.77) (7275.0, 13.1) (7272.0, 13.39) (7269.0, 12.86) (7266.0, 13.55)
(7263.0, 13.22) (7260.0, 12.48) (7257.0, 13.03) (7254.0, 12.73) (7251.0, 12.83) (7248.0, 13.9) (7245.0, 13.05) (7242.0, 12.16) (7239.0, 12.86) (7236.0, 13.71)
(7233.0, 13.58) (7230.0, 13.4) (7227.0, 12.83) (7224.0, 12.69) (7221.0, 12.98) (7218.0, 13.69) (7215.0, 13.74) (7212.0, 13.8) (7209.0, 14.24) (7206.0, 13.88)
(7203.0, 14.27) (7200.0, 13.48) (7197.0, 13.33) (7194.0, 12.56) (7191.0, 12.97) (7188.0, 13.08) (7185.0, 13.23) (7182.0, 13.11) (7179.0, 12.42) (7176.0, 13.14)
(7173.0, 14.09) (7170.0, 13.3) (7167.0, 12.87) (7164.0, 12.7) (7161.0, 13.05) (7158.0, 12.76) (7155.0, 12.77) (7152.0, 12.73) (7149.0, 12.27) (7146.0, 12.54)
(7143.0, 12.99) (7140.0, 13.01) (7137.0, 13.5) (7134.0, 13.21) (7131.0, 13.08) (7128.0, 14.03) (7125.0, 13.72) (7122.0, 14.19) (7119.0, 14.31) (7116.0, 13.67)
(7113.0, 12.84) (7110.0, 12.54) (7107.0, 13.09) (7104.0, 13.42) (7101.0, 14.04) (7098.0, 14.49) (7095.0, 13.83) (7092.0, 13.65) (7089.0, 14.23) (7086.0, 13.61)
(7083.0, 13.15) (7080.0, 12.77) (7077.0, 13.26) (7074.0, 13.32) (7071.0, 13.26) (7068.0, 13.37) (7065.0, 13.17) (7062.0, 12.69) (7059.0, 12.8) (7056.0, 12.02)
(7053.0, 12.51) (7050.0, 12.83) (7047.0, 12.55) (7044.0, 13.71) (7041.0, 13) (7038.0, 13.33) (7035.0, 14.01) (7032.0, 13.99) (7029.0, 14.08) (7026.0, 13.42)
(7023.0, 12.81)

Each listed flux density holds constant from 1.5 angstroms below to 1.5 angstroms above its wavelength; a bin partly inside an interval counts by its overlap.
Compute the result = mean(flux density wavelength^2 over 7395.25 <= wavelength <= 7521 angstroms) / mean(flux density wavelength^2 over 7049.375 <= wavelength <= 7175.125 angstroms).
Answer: 1.11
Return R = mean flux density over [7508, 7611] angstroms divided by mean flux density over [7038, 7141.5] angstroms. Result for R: 1.03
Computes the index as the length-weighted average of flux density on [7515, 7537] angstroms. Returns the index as 13.7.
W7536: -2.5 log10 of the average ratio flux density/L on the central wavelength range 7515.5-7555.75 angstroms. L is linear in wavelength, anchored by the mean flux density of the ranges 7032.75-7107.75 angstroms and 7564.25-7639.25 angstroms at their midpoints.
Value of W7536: 0.03 mag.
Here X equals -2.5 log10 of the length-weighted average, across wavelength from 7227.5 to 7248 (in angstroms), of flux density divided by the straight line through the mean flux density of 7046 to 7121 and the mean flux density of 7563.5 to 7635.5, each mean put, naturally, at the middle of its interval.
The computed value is 0.023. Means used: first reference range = 13.3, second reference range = 13.9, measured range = 13.2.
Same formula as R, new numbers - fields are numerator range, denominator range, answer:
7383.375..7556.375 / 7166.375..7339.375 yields 1.01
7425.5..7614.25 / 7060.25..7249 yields 1.02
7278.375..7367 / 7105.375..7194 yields 1.02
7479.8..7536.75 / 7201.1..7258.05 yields 1.02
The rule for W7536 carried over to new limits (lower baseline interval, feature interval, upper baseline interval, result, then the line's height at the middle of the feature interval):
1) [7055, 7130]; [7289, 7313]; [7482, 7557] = 0.03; 13.5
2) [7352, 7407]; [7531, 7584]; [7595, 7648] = 0.03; 13.6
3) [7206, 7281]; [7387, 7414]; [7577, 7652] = 0.08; 13.5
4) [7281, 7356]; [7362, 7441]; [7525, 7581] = 0.03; 13.4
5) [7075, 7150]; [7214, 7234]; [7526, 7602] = 0.02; 13.4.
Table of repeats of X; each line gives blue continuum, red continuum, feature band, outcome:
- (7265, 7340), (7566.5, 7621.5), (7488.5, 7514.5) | 0.01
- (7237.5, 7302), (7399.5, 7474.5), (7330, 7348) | -0.06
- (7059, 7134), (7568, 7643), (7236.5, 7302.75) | 0.05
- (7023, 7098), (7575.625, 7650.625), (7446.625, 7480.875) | 0.02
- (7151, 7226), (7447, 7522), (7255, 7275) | 0.02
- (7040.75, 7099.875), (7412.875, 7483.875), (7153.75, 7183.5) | 0.02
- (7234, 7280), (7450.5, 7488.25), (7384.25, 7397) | 0.04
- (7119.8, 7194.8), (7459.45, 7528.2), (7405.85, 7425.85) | 0.05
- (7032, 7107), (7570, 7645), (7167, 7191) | 0.02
